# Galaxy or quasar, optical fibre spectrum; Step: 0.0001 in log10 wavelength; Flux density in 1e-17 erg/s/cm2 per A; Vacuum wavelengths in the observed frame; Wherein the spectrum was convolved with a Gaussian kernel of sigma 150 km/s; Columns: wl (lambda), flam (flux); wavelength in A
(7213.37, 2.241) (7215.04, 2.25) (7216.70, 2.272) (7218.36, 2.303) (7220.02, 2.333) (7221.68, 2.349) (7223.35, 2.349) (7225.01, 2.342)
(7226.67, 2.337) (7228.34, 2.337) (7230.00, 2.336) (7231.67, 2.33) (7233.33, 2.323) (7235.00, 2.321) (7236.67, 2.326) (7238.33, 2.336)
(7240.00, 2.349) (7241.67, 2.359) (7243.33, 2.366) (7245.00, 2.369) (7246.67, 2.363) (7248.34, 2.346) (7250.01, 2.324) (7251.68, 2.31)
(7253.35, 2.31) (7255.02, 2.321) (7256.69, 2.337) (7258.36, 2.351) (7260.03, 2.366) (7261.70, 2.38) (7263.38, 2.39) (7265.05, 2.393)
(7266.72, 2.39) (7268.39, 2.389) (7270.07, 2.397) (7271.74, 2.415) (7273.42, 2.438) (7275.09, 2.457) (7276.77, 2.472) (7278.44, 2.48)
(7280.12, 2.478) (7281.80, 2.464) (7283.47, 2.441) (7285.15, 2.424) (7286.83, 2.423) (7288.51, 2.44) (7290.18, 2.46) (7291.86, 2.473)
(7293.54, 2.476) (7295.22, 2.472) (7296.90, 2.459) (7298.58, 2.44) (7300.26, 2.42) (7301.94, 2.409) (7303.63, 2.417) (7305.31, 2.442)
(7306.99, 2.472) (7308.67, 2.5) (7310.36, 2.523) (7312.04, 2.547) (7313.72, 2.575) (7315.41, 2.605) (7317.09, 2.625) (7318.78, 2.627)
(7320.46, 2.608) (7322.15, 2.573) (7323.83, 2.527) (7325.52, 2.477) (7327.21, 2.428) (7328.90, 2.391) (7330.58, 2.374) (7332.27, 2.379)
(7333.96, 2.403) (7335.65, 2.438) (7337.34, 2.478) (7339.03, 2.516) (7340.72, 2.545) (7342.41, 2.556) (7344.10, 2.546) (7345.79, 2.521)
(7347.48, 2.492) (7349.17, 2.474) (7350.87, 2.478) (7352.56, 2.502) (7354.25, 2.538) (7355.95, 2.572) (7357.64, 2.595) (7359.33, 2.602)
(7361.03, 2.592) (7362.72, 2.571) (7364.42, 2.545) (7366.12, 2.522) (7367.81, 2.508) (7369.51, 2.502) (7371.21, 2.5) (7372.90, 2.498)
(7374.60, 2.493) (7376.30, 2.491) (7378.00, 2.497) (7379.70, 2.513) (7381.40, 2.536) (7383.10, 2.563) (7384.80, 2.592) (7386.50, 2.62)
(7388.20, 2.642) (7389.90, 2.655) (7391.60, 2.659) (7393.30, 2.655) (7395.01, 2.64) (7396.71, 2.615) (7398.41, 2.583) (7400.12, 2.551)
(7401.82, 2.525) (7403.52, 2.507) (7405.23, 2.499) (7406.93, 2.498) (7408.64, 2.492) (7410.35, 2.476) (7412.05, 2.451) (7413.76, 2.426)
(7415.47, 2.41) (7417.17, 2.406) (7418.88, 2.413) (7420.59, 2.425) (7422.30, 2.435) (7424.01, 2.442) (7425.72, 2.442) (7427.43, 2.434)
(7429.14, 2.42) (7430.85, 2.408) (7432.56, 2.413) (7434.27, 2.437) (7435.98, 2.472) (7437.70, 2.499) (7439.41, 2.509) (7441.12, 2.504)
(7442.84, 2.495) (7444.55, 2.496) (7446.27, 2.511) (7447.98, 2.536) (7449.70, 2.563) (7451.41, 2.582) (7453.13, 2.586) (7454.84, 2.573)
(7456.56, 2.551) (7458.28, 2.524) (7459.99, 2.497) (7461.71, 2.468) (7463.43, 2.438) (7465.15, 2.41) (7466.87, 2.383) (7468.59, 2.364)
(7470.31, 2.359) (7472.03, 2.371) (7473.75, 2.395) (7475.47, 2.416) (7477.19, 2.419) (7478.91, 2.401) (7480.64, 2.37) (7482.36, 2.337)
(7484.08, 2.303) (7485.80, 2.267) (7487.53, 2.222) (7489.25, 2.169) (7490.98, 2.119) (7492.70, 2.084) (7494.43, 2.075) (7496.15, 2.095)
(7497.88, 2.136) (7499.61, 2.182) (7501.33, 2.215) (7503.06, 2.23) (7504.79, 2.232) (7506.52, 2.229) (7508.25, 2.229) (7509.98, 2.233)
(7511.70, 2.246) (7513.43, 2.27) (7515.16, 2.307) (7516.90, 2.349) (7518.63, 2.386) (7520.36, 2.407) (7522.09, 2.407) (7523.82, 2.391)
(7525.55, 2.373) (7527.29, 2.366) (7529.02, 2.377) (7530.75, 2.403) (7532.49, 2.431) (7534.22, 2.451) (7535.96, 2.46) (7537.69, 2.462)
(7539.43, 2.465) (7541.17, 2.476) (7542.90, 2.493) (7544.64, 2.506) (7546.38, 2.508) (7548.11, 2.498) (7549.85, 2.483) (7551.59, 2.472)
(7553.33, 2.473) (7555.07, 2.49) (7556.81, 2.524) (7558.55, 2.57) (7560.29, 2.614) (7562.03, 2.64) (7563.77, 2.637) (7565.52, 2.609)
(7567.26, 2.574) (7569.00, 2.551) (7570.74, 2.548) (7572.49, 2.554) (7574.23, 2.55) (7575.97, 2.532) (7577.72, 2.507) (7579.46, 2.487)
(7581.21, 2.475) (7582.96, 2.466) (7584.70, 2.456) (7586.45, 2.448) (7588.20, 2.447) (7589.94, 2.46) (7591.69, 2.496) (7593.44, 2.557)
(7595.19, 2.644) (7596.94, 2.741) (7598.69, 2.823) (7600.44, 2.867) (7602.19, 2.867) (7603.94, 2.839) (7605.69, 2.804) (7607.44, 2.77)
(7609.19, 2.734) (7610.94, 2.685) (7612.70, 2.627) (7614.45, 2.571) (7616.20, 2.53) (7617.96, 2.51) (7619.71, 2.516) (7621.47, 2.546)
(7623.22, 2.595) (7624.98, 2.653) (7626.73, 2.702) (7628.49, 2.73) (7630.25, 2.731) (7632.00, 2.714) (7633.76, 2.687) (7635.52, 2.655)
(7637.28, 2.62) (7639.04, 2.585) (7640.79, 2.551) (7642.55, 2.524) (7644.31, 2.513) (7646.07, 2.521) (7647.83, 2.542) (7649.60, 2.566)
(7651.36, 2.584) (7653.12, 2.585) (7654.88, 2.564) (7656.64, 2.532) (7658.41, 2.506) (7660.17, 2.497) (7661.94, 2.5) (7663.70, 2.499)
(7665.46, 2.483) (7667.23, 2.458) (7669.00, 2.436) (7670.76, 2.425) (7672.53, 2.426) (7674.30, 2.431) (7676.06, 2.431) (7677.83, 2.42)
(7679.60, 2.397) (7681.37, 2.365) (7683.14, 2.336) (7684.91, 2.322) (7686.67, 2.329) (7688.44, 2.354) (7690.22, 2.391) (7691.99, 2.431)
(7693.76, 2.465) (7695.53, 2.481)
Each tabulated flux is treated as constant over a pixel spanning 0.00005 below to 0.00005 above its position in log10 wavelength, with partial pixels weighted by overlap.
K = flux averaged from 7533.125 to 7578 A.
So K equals 2.52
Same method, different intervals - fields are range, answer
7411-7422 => 2.42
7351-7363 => 2.56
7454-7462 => 2.53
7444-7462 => 2.54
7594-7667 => 2.63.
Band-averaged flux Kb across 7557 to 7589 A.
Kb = 2.54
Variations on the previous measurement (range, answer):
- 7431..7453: 2.5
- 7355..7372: 2.55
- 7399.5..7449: 2.47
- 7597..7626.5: 2.69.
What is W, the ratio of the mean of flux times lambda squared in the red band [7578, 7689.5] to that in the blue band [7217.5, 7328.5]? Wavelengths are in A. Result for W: 1.16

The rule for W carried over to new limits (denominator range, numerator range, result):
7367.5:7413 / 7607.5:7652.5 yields 1.09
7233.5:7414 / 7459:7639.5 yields 1.06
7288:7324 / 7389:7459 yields 1.03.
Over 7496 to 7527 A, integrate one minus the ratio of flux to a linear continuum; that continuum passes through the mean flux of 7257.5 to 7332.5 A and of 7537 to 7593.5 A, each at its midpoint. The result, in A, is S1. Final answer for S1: 2.8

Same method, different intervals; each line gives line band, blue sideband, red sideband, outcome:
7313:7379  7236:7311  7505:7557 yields -3.03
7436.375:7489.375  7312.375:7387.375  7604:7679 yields 2.13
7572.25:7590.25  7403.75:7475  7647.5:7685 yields -0.15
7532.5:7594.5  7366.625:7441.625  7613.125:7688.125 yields 0.16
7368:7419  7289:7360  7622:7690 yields -0.59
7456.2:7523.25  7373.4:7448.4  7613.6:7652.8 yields 6.07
